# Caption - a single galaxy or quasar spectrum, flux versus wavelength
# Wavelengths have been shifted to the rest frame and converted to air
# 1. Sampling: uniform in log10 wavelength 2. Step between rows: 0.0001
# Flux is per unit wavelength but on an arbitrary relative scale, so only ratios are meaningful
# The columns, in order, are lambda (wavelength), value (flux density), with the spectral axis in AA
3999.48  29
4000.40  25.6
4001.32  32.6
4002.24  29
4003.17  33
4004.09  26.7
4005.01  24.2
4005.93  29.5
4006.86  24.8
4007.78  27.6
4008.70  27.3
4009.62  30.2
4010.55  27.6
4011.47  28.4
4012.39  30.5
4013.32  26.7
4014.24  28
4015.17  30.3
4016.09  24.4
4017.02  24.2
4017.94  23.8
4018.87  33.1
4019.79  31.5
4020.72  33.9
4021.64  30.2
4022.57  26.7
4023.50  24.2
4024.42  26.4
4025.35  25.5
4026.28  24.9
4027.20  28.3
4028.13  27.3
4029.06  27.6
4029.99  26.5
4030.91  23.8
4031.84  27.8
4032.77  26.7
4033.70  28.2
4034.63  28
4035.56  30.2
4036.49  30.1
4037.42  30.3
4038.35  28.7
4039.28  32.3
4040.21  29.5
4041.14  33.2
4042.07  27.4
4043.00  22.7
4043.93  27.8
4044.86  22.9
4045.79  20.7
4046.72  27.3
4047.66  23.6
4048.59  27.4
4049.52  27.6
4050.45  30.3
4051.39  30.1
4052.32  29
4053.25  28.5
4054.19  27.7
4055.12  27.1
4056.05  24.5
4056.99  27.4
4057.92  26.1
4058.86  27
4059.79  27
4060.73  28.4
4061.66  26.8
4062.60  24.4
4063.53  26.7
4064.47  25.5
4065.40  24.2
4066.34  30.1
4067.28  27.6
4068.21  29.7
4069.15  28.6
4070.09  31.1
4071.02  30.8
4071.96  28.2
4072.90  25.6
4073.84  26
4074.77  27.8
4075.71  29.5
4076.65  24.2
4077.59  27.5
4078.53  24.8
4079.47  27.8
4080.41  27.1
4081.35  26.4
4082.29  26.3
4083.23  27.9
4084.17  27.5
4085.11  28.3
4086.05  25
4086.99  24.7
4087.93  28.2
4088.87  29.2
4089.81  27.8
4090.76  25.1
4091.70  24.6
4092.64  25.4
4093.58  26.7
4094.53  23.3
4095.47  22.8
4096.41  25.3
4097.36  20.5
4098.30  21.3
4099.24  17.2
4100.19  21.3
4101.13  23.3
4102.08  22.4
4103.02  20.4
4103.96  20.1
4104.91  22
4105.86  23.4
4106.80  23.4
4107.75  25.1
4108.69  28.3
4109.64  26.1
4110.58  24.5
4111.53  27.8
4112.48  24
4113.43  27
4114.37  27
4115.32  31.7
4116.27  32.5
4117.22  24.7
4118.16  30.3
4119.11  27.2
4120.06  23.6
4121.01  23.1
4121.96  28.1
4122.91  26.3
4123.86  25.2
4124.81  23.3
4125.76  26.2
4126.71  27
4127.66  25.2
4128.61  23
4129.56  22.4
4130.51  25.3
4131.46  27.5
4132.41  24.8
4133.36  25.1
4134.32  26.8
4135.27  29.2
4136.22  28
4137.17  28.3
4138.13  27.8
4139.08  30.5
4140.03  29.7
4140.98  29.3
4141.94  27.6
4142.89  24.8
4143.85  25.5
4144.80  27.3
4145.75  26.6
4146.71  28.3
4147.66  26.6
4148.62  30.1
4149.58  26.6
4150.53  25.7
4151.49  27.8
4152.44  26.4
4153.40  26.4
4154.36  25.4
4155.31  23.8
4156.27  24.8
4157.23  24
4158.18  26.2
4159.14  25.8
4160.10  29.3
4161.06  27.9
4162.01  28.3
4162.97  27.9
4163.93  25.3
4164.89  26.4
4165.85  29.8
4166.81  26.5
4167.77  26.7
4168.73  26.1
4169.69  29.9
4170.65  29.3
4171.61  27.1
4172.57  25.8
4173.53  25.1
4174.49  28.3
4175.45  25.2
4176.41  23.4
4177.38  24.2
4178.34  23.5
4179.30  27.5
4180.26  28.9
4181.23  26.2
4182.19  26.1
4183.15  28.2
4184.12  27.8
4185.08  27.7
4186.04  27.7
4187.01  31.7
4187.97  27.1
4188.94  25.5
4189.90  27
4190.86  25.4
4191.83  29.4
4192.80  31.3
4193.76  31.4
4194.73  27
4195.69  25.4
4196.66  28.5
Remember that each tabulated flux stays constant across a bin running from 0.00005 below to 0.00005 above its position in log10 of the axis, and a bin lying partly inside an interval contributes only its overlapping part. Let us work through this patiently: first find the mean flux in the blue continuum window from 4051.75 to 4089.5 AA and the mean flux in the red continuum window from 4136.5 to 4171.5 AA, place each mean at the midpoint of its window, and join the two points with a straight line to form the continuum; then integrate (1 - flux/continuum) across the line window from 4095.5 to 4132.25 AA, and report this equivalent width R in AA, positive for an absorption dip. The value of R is 3.3 AA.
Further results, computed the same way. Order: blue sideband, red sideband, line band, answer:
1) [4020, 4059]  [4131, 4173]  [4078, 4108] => 3.10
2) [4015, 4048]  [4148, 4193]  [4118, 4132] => 0.84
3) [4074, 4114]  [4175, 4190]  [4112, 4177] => -1.84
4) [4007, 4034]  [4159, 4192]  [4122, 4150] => 0.50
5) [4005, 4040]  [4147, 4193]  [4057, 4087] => 0.45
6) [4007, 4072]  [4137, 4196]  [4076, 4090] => 0.32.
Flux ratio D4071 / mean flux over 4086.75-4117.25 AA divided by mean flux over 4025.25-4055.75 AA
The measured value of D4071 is 0.90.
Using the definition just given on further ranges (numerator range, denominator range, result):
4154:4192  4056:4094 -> 0.99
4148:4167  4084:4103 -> 1.10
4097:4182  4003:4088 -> 0.95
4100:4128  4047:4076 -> 0.92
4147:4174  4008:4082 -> 0.97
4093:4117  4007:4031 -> 0.88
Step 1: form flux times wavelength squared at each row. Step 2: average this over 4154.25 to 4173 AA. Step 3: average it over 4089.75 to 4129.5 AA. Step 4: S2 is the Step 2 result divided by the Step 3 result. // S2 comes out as 1.1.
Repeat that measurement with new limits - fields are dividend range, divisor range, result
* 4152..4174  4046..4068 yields 1.04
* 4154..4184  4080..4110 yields 1.12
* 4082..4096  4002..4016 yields 0.97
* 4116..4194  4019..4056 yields 1.03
